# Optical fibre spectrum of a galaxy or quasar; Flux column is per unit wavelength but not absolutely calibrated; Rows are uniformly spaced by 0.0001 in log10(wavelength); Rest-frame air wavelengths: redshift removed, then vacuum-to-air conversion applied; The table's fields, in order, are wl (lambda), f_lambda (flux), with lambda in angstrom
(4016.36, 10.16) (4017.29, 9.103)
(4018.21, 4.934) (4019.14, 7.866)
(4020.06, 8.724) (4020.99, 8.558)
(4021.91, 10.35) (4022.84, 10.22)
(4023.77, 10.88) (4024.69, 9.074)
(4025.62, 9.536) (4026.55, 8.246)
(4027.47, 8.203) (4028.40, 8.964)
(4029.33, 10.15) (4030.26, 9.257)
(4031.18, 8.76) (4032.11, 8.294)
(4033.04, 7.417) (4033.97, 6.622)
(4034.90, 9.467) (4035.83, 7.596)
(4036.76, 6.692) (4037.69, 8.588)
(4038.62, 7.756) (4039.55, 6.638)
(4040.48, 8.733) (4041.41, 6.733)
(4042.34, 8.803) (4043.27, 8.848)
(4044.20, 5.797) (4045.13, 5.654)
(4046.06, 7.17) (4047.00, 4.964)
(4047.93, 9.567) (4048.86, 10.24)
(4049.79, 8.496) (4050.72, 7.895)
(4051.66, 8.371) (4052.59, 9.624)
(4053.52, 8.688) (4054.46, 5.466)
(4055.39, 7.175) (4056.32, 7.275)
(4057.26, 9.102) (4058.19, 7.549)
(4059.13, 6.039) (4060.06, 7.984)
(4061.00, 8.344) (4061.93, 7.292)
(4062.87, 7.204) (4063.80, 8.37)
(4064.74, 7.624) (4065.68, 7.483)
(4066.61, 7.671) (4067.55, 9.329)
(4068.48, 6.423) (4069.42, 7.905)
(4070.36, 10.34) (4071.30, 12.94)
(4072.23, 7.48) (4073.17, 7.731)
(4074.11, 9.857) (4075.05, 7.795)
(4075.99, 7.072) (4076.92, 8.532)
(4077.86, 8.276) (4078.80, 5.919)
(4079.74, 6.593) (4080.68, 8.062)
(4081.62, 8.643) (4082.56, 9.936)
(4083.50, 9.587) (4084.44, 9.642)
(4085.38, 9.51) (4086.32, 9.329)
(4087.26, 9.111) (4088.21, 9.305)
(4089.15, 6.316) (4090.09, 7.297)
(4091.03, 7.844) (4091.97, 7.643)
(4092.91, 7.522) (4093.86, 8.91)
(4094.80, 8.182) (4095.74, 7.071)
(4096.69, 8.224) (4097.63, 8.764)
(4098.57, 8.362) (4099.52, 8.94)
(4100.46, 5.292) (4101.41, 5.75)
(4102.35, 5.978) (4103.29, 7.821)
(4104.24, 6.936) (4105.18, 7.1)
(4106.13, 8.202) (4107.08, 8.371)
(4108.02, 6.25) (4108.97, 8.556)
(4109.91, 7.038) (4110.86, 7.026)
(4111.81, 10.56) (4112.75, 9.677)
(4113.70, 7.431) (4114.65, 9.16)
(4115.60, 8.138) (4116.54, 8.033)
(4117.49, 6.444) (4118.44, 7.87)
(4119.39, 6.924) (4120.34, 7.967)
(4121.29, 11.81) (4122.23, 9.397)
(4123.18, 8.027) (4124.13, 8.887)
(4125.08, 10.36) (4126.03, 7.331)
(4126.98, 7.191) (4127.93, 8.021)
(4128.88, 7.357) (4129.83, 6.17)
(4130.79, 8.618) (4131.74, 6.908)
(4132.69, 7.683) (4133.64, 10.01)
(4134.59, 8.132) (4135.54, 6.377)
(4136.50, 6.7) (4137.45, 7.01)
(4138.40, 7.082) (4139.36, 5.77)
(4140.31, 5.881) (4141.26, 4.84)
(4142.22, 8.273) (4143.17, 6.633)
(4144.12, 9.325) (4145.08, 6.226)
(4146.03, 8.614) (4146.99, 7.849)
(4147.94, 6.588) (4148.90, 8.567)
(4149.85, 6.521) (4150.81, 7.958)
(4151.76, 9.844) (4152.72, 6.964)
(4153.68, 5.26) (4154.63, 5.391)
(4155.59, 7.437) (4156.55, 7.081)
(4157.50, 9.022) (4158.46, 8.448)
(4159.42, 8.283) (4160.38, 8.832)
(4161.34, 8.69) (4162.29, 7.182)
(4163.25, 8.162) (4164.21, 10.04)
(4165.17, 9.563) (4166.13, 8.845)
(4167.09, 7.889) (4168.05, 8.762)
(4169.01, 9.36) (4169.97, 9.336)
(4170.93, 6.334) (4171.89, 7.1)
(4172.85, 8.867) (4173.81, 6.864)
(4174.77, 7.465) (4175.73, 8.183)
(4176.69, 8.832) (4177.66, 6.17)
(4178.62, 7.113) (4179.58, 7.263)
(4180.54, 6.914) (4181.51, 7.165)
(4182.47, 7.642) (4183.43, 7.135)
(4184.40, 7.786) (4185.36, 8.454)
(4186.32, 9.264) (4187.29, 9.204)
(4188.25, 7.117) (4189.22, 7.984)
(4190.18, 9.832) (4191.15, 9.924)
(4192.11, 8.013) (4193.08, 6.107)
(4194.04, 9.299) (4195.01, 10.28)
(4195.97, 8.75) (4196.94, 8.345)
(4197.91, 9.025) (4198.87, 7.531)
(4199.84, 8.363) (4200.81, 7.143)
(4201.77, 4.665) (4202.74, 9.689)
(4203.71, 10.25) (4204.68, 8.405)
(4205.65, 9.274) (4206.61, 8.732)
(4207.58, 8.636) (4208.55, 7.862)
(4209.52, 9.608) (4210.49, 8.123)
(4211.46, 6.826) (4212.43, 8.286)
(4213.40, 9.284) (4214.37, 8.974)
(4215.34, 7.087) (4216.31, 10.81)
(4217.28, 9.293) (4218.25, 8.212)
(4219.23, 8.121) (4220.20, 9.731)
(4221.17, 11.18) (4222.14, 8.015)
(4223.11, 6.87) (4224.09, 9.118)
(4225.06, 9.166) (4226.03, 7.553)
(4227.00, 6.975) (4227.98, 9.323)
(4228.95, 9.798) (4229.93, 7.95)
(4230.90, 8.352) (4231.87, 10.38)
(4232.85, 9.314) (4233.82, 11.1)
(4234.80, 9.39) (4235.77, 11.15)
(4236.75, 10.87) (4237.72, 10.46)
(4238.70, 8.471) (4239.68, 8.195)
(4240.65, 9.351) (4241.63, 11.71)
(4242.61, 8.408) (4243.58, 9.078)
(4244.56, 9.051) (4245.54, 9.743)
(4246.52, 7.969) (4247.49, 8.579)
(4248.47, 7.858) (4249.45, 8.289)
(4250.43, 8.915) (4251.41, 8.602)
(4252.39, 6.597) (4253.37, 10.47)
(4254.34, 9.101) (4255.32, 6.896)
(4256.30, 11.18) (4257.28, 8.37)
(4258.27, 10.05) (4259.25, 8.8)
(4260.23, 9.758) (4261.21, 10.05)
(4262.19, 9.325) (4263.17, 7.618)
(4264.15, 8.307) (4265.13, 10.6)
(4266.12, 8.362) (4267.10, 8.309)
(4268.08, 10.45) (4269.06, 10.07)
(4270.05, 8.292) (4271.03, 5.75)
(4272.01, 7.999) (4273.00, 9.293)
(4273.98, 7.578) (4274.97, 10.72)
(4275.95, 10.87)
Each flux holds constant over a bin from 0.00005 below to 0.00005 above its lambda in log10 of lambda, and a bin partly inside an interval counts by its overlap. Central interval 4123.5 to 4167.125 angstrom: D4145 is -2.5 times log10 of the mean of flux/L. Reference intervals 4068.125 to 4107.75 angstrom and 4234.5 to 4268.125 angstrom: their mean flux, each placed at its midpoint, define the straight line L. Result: 0.10 mag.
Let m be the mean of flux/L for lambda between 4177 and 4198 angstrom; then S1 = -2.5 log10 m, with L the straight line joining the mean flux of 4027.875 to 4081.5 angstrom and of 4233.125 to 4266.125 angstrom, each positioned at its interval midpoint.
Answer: 0.091 mag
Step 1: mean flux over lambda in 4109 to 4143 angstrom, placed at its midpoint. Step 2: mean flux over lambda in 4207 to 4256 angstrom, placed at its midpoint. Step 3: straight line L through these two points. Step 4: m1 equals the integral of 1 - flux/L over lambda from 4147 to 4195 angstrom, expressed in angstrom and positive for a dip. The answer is 1.8 angstrom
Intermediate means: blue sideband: 7.83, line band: 7.98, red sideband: 8.91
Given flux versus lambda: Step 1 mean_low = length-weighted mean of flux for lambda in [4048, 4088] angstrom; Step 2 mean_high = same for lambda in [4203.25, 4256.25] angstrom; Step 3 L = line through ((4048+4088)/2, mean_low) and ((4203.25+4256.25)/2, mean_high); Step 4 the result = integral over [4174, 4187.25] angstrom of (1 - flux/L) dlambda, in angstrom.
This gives 1.6 angstrom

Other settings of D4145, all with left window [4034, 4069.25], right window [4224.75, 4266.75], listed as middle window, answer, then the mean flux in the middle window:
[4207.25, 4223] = 0.02 mag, 8.71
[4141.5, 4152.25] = 0.08 mag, 7.79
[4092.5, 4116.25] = 0.04 mag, 7.81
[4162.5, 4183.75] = 0.08 mag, 7.95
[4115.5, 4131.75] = 0.02 mag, 8.11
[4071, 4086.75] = -0.09 mag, 8.6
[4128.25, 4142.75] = 0.17 mag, 7.13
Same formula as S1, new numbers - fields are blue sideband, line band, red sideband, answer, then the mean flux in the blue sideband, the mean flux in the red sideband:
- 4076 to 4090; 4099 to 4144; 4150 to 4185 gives 0.07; 8.41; 7.85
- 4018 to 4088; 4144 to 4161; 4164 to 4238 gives 0.11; 8.24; 8.54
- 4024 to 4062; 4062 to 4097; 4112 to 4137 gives -0.03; 8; 8.13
